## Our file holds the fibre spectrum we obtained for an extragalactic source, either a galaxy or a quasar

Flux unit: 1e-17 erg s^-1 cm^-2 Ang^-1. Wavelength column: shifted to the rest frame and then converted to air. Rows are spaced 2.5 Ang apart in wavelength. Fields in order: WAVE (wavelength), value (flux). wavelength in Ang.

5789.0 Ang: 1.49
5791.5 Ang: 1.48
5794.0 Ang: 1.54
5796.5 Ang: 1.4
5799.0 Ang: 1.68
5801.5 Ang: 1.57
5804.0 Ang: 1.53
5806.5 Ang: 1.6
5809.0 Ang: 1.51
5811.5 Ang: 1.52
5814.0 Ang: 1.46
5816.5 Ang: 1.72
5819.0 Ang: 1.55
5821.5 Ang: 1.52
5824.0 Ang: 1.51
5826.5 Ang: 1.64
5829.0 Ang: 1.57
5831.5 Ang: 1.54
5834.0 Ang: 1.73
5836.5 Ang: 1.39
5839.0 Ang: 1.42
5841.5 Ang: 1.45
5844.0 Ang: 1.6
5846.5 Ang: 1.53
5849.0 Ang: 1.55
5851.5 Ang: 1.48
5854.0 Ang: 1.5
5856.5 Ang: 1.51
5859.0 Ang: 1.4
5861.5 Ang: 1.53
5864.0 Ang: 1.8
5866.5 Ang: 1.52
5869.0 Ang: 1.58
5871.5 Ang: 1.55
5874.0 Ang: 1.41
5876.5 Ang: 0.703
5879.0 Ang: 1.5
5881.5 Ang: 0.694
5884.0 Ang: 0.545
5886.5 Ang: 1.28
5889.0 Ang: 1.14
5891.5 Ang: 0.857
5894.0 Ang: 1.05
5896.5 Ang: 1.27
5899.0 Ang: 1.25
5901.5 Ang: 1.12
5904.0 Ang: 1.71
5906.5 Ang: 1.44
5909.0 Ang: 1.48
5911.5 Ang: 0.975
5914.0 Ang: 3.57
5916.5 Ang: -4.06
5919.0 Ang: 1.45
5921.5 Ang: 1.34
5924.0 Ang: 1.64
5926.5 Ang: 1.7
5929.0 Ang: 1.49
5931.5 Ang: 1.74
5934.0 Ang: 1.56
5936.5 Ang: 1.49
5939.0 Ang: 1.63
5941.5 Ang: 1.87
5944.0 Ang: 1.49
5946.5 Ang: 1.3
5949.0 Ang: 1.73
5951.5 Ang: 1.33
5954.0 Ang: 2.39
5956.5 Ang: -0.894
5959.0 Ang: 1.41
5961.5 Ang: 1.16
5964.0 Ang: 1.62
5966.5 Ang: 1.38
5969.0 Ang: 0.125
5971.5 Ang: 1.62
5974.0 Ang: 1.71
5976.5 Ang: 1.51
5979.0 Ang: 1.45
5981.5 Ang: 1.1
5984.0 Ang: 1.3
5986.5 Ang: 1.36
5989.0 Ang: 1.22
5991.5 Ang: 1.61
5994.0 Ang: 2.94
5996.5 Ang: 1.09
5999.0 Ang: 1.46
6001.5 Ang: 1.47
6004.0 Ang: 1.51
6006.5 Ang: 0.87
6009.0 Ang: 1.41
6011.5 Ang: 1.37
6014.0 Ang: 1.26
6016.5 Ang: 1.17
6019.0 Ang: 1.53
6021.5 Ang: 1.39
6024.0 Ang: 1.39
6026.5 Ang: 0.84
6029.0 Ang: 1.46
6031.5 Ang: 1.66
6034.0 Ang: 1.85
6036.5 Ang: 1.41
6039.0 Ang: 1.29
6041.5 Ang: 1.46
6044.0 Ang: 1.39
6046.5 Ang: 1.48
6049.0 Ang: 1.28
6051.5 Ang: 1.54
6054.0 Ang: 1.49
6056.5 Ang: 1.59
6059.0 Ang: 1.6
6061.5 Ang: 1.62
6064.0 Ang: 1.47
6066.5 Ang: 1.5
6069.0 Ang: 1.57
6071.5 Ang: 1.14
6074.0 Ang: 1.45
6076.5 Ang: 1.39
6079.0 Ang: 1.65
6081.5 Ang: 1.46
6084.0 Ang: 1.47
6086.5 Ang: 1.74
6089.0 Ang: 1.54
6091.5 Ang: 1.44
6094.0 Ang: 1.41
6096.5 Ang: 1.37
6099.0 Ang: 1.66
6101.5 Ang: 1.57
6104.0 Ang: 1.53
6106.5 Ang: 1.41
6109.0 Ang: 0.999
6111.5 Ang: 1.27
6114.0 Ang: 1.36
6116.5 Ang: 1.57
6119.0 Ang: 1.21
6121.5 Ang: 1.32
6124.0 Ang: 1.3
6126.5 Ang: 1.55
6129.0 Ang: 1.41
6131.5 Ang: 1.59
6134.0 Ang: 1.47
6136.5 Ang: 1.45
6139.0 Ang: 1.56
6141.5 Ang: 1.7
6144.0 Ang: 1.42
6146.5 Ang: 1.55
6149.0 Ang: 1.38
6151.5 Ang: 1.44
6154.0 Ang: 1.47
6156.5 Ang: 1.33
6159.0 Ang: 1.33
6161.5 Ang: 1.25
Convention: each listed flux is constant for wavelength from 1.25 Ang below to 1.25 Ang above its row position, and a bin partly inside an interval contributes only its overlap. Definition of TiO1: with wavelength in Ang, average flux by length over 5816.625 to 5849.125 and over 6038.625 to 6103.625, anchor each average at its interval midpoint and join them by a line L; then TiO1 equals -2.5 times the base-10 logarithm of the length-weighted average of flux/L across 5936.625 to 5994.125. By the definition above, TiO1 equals 0.10 mag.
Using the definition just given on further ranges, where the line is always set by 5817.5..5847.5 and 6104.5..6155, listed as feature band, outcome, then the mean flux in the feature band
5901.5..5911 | 0.050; 1.44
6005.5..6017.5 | 0.198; 1.22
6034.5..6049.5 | 0.033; 1.41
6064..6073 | 0.025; 1.41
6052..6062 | -0.085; 1.57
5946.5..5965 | 0.193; 1.25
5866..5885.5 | 0.280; 1.18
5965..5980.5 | 0.143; 1.3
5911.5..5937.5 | 0.263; 1.18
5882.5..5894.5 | 0.492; 0.964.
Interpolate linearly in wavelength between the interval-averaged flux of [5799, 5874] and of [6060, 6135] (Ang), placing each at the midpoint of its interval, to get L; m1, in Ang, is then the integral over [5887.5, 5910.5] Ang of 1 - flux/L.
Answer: 4.0 Ang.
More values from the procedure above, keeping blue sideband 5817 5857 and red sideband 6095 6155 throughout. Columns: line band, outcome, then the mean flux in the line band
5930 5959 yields 1.51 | 1.42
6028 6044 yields -0.47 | 1.51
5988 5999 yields -1.59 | 1.7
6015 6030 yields 1.83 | 1.29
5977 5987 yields 1.16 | 1.31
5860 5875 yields -0.40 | 1.56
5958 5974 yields 2.55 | 1.25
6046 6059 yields -0.21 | 1.49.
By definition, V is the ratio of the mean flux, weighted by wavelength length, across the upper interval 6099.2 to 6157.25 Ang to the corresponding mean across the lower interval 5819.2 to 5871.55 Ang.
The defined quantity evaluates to 0.93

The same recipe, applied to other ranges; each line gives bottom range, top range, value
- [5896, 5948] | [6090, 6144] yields 1.10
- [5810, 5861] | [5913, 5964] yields 0.83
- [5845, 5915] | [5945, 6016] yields 0.97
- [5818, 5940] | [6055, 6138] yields 1.09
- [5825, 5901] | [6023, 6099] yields 1.08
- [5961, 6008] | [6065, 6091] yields 1.06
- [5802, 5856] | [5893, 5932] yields 0.77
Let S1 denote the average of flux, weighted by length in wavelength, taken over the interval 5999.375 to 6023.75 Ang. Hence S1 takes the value 1.34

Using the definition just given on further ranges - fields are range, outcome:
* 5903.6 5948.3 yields 1.32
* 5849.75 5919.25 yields 1.19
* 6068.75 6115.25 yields 1.44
